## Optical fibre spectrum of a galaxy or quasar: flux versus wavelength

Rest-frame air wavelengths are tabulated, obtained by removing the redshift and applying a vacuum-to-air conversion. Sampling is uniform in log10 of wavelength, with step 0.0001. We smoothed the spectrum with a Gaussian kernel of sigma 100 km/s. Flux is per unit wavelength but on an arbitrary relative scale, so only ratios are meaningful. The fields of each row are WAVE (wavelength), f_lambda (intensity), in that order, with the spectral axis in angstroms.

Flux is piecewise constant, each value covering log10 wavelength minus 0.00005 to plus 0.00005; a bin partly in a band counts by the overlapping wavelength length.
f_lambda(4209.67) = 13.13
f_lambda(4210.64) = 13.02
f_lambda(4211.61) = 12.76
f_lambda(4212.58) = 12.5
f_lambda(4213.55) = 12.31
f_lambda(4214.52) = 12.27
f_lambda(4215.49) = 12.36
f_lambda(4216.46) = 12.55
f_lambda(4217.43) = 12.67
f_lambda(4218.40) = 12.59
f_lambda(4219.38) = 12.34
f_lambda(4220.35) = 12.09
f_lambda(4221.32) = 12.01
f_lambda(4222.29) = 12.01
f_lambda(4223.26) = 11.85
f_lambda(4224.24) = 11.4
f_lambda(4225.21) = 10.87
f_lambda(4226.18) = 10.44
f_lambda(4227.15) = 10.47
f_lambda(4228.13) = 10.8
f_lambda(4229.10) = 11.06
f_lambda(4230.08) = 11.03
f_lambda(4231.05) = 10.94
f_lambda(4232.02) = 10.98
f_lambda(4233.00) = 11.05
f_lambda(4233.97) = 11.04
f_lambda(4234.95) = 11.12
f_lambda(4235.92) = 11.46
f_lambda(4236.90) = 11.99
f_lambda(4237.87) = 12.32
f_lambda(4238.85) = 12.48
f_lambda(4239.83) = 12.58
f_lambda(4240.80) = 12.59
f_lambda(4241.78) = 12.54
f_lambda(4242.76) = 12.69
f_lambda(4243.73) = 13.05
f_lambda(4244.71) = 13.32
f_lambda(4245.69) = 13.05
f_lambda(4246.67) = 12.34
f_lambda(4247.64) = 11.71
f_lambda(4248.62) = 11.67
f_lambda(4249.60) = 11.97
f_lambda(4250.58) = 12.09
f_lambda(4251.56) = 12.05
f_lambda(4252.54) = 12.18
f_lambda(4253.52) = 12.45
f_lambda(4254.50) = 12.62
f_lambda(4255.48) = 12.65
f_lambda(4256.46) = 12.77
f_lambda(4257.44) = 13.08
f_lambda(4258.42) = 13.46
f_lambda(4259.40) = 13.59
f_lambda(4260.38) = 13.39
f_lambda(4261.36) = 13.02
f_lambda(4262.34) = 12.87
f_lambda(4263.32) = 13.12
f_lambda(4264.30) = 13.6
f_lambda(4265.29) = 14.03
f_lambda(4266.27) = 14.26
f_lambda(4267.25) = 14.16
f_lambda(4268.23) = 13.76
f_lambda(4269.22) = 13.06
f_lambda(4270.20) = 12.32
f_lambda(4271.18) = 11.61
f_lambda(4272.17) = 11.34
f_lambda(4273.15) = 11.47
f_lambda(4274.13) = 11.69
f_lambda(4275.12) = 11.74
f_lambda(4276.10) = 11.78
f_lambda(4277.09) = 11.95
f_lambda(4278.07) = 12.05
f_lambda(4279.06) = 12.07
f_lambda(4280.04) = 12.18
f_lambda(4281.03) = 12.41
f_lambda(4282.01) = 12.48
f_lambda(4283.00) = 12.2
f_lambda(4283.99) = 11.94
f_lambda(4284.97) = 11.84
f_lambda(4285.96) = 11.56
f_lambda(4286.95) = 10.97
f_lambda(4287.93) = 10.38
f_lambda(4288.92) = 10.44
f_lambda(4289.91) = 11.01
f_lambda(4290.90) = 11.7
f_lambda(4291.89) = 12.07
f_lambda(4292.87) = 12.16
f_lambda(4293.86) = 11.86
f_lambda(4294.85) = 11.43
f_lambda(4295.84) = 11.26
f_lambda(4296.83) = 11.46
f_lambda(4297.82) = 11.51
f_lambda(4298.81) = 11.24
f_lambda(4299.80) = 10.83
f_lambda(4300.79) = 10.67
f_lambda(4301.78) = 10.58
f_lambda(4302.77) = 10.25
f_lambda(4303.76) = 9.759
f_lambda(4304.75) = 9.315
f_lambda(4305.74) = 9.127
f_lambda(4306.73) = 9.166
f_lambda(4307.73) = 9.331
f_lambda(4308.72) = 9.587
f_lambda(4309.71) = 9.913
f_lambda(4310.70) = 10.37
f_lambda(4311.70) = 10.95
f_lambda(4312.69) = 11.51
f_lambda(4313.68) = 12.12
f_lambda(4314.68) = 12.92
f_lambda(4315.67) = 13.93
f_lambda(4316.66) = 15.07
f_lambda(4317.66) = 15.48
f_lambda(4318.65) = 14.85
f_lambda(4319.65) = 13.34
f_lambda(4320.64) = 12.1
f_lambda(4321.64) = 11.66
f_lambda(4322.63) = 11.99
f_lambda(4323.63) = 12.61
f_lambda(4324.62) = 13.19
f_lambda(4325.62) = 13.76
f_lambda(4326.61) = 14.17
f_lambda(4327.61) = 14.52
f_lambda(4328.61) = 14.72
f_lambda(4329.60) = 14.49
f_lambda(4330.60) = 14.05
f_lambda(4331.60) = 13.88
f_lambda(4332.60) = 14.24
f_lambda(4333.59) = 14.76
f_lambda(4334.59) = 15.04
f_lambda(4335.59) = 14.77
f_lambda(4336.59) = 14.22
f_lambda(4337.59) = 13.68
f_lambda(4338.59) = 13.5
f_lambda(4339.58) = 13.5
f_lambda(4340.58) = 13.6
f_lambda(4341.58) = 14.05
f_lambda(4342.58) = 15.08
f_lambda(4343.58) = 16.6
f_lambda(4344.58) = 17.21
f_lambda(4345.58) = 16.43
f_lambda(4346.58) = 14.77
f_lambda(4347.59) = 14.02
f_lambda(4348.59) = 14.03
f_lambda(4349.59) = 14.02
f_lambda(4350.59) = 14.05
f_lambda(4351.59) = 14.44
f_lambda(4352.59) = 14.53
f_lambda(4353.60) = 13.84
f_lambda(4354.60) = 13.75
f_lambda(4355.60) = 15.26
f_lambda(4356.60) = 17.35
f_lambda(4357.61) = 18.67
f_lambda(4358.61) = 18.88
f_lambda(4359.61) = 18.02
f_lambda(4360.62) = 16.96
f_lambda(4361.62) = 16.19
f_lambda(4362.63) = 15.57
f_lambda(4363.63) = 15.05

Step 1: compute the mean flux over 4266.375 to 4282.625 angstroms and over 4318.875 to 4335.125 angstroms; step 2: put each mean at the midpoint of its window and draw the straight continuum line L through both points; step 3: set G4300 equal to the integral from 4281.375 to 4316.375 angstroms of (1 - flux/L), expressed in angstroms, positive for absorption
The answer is 4.9 angstroms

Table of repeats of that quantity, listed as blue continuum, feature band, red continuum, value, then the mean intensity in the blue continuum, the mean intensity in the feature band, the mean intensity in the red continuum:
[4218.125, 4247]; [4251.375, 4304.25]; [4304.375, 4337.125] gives 0.9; 11.8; 12.1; 12.8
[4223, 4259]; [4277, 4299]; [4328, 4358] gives 2.6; 12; 11.7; 14.7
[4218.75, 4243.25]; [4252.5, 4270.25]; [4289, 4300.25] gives -2.6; 11.6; 13.2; 11.5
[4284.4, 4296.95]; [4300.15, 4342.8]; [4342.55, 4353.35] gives 2.2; 11.4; 12.7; 15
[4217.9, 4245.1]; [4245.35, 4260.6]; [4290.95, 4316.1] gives -1.4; 11.7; 12.5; 10.9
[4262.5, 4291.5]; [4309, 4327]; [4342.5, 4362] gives 1.8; 12.2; 12.7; 15.7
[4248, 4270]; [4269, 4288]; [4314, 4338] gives 2.0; 13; 11.9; 13.9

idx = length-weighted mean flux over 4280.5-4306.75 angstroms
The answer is 11.1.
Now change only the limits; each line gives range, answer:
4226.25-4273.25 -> 12.4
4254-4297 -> 12.3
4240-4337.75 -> 12.4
